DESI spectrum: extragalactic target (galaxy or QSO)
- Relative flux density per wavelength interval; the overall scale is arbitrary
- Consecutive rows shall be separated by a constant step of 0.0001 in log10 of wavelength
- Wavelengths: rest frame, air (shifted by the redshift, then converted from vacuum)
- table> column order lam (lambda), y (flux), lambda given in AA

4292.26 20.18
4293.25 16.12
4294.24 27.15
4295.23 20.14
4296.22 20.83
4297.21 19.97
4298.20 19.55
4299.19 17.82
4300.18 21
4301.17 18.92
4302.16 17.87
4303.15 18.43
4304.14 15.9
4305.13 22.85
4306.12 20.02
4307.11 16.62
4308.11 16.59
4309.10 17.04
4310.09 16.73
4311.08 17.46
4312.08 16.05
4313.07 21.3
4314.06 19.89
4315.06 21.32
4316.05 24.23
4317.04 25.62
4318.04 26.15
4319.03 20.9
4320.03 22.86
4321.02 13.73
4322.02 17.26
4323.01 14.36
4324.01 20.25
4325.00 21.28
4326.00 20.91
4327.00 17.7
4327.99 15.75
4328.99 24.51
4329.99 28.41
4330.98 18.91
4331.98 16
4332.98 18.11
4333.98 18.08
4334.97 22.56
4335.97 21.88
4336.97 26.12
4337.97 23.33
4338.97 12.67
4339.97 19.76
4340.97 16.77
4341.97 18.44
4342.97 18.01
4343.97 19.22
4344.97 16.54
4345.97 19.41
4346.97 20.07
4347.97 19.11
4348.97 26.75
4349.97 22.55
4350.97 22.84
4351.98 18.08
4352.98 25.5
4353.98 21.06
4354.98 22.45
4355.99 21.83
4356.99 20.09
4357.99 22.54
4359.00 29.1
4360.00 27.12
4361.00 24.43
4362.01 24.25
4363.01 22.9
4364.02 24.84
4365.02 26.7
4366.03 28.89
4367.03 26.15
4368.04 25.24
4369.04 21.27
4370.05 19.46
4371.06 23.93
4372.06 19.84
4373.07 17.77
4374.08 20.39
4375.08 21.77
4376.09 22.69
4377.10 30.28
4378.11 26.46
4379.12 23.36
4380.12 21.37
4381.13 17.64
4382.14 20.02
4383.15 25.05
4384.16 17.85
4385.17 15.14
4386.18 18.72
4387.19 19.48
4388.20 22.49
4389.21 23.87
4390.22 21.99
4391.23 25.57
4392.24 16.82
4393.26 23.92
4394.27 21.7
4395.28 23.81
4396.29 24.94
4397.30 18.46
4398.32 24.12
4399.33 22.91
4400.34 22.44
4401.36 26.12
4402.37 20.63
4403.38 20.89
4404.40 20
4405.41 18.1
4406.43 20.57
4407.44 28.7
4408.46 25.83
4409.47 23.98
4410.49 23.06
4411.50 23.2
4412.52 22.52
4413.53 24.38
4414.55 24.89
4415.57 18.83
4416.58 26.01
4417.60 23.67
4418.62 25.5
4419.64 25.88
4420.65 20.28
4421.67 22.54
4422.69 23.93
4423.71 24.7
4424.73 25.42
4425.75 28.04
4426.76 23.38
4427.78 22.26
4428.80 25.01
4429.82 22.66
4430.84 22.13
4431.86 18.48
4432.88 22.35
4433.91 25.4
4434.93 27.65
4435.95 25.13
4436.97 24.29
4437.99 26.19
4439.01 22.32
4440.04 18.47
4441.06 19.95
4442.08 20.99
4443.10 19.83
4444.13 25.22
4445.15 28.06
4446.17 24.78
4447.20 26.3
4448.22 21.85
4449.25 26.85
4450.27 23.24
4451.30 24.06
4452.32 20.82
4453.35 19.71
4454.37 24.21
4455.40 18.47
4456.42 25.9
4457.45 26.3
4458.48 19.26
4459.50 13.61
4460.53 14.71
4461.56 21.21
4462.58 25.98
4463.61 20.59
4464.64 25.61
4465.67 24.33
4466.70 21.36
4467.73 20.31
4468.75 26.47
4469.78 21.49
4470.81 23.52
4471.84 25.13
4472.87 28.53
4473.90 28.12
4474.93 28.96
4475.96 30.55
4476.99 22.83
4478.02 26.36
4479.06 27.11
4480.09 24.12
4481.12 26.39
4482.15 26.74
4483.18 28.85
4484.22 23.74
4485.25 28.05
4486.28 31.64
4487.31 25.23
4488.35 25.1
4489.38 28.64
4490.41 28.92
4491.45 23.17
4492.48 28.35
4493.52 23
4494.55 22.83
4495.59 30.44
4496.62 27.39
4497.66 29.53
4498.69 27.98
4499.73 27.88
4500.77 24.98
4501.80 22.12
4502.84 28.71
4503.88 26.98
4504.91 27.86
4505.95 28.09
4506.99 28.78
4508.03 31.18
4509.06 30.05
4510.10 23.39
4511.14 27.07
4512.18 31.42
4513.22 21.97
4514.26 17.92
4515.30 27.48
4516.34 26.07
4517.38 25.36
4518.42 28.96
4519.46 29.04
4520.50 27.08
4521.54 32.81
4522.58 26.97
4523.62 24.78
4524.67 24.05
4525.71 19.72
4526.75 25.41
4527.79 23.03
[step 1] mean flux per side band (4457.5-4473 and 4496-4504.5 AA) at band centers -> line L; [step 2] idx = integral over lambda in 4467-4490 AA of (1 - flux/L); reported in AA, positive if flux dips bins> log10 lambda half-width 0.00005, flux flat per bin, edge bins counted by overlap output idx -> -2.17 AA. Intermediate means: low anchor 22.1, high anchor 27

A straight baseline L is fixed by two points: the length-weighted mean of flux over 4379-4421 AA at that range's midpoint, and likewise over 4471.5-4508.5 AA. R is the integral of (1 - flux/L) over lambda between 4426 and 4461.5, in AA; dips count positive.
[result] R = 2.7 AA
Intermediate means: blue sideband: 22.3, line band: 22.7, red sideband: 27.1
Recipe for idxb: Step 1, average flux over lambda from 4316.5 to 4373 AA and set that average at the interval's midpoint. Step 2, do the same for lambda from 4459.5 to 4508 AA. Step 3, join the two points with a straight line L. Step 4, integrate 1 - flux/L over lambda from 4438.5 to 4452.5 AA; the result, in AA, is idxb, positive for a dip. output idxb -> 0.8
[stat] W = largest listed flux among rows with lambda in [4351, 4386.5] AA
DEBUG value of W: 30.28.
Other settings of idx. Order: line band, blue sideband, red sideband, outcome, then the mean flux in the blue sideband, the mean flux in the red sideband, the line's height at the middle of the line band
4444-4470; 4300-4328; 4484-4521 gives 2.4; 19.3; 26.9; 25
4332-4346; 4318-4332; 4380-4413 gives 0.7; 19.9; 21.9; 20.3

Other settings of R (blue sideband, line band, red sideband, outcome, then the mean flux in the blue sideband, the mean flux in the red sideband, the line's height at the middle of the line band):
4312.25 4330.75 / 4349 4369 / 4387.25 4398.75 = -2.2 AA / 20.8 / 22.4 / 21.6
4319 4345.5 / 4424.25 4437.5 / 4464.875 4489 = -0.1 AA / 19.4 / 25.9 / 23.8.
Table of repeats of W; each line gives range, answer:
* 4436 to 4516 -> 31.64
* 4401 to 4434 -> 28.7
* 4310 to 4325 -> 26.15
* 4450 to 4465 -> 26.3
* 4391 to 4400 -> 25.57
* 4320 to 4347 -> 28.41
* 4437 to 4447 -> 28.06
